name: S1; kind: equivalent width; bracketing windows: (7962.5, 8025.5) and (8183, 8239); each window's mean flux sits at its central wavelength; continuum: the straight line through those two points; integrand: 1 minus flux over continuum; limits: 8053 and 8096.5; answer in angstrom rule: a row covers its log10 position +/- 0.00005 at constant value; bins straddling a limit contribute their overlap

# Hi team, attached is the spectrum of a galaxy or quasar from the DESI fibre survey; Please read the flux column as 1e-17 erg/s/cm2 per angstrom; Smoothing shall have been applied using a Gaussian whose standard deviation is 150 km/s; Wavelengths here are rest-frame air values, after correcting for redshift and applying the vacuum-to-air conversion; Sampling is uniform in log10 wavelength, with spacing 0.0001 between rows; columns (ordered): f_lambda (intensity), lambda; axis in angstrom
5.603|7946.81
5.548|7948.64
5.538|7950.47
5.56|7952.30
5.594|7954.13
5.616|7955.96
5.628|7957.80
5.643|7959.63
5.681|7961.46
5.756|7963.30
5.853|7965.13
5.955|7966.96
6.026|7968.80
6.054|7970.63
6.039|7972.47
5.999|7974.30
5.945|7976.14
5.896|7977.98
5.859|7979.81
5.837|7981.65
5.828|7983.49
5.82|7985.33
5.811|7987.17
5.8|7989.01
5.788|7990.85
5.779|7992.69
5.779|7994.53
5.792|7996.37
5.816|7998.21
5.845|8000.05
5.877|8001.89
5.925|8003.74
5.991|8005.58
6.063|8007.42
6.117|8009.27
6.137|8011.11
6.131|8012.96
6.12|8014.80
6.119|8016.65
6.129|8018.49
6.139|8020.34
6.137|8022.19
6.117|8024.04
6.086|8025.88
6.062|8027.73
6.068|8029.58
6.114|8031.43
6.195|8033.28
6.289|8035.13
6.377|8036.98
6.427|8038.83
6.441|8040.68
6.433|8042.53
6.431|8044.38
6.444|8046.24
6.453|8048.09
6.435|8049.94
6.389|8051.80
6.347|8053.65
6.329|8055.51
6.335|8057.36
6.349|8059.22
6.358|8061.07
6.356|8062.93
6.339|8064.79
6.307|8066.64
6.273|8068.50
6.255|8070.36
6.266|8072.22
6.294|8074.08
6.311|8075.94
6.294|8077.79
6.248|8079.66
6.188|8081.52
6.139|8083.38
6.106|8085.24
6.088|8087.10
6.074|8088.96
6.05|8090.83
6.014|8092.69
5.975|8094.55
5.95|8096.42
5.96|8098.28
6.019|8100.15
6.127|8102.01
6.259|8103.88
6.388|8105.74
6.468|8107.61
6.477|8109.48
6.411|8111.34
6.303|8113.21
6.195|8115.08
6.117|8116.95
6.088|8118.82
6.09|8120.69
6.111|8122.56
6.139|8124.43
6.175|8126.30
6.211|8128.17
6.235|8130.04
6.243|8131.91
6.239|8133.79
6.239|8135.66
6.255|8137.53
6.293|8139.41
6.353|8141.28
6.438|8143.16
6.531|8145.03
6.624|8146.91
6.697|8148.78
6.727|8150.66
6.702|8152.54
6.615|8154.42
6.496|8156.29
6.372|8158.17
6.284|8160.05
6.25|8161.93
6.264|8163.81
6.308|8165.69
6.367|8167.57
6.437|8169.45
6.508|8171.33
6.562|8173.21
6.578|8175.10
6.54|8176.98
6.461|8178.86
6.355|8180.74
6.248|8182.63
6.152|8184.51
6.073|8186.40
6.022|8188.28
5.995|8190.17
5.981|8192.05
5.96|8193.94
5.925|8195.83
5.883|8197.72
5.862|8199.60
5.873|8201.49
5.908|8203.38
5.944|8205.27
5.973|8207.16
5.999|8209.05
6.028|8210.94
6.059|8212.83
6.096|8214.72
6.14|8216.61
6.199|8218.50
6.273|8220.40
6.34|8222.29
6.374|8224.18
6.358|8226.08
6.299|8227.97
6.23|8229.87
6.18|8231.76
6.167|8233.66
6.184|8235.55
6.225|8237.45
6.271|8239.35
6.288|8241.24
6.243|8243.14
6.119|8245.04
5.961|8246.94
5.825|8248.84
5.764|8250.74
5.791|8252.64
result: -1.57 angstrom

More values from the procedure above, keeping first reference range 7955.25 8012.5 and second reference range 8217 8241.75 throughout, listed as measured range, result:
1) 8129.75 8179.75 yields -2.4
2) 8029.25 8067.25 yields -2.4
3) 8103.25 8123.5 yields -0.6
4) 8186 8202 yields 0.6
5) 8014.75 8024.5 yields -0.3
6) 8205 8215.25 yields 0.3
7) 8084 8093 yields -0.1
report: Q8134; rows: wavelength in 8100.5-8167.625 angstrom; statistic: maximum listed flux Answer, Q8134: 6.727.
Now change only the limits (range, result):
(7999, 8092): 6.453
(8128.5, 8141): 6.293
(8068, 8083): 6.311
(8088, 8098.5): 6.074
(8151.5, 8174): 6.702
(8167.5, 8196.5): 6.578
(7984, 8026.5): 6.139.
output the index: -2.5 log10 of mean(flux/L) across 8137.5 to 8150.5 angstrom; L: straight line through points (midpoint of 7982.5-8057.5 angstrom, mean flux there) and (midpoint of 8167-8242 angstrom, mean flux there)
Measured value -0.06 mag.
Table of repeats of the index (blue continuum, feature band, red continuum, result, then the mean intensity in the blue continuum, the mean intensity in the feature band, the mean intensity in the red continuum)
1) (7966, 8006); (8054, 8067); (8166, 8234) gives -0.063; 5.88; 6.34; 6.18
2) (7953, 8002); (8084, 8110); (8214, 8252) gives -0.026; 5.82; 6.13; 6.17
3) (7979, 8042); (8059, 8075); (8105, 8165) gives -0.024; 6.03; 6.31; 6.34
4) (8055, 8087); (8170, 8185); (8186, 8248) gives -0.049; 6.27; 6.44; 6.1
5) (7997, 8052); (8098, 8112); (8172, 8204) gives -0.021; 6.17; 6.28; 6.14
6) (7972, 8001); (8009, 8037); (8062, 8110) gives -0.029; 5.85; 6.14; 6.2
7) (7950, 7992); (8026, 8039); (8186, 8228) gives -0.058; 5.81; 6.2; 6.06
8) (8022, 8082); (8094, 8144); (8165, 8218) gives 0.002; 6.3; 6.21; 6.15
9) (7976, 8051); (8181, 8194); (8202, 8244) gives 0.012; 6.07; 6.08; 6.17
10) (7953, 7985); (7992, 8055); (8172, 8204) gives -0.043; 5.83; 6.15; 6.14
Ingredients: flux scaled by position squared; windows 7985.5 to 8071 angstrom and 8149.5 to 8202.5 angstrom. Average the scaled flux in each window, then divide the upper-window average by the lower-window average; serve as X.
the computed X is 1.06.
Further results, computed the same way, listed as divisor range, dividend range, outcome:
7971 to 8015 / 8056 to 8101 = 1.07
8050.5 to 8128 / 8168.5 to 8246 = 1.02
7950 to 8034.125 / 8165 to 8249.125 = 1.10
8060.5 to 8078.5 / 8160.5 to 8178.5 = 1.04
